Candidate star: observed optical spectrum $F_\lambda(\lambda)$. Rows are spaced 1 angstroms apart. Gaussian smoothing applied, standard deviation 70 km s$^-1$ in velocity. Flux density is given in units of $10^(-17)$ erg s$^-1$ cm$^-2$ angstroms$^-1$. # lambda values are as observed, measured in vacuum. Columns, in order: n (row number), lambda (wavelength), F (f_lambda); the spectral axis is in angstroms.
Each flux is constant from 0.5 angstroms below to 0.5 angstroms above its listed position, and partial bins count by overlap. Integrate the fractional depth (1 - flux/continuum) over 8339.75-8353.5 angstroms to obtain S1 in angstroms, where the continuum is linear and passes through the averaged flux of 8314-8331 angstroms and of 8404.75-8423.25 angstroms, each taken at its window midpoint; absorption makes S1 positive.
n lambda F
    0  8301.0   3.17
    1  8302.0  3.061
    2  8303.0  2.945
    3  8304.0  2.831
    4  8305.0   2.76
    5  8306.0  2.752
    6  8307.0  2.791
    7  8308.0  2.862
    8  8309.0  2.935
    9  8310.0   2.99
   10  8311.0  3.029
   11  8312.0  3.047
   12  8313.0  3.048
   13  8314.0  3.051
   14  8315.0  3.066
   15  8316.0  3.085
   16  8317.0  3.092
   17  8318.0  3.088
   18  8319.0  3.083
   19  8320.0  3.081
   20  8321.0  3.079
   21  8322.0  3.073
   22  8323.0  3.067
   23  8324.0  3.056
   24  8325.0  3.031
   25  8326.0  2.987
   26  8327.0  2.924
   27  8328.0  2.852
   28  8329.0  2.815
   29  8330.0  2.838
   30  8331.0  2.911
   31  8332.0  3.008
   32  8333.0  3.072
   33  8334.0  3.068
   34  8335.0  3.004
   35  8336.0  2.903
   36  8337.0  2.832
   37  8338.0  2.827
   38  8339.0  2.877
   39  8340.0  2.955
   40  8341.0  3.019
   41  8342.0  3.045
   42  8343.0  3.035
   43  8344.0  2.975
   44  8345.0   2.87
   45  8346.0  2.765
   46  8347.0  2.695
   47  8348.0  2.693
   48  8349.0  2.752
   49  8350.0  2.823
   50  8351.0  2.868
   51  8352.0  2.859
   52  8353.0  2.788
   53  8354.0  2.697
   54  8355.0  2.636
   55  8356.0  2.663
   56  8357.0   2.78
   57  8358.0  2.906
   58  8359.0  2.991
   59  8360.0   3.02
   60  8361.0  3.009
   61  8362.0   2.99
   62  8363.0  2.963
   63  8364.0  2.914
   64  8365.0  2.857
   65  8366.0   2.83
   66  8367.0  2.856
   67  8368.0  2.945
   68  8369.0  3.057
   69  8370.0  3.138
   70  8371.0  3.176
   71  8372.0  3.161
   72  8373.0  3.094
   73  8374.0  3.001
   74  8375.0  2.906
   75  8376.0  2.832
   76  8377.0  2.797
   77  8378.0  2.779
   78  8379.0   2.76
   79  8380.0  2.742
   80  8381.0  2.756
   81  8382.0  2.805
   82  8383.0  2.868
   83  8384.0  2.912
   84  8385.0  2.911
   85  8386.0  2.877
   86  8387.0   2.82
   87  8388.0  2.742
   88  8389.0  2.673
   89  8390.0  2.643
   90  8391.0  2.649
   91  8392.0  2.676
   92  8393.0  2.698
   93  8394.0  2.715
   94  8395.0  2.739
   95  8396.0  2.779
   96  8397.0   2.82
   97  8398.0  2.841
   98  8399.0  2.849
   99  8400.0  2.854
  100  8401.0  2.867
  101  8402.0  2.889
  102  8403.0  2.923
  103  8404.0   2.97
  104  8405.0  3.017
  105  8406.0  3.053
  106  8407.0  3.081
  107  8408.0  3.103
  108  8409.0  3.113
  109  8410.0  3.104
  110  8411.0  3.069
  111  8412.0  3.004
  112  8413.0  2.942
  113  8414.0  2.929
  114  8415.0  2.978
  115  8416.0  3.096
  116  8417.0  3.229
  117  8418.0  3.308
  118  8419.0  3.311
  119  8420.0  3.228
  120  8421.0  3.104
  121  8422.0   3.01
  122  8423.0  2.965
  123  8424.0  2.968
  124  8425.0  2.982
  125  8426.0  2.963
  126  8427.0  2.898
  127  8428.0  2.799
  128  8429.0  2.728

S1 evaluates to 0.75 angstroms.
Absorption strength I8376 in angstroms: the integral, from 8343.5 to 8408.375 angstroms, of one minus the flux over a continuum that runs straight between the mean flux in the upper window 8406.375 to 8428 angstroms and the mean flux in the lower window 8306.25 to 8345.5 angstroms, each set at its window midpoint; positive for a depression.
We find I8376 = 3.5 angstroms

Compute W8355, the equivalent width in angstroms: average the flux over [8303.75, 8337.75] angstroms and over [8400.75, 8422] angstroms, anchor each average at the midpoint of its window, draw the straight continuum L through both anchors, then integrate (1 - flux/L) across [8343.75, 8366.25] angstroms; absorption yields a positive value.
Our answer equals 1.26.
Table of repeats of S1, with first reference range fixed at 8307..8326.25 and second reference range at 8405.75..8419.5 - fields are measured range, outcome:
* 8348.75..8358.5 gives 0.9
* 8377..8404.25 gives 2.5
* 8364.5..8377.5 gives 0.4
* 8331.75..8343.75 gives 0.3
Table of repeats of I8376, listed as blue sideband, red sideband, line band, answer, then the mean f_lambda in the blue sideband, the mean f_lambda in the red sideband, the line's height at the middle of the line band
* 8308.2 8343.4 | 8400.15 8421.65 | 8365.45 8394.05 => 1.7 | 3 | 3.06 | 3.04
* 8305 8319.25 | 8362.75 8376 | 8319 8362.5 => 1.1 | 2.98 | 2.99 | 2.99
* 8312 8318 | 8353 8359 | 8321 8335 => -0.1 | 3.07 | 2.76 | 2.97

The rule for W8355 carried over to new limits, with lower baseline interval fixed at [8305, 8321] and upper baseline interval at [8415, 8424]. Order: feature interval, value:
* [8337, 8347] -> 0.40 angstroms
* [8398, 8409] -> 0.54 angstroms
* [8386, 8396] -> 1.23 angstroms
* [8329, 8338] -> 0.25 angstroms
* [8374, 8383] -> 0.79 angstroms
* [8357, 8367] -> 0.42 angstroms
